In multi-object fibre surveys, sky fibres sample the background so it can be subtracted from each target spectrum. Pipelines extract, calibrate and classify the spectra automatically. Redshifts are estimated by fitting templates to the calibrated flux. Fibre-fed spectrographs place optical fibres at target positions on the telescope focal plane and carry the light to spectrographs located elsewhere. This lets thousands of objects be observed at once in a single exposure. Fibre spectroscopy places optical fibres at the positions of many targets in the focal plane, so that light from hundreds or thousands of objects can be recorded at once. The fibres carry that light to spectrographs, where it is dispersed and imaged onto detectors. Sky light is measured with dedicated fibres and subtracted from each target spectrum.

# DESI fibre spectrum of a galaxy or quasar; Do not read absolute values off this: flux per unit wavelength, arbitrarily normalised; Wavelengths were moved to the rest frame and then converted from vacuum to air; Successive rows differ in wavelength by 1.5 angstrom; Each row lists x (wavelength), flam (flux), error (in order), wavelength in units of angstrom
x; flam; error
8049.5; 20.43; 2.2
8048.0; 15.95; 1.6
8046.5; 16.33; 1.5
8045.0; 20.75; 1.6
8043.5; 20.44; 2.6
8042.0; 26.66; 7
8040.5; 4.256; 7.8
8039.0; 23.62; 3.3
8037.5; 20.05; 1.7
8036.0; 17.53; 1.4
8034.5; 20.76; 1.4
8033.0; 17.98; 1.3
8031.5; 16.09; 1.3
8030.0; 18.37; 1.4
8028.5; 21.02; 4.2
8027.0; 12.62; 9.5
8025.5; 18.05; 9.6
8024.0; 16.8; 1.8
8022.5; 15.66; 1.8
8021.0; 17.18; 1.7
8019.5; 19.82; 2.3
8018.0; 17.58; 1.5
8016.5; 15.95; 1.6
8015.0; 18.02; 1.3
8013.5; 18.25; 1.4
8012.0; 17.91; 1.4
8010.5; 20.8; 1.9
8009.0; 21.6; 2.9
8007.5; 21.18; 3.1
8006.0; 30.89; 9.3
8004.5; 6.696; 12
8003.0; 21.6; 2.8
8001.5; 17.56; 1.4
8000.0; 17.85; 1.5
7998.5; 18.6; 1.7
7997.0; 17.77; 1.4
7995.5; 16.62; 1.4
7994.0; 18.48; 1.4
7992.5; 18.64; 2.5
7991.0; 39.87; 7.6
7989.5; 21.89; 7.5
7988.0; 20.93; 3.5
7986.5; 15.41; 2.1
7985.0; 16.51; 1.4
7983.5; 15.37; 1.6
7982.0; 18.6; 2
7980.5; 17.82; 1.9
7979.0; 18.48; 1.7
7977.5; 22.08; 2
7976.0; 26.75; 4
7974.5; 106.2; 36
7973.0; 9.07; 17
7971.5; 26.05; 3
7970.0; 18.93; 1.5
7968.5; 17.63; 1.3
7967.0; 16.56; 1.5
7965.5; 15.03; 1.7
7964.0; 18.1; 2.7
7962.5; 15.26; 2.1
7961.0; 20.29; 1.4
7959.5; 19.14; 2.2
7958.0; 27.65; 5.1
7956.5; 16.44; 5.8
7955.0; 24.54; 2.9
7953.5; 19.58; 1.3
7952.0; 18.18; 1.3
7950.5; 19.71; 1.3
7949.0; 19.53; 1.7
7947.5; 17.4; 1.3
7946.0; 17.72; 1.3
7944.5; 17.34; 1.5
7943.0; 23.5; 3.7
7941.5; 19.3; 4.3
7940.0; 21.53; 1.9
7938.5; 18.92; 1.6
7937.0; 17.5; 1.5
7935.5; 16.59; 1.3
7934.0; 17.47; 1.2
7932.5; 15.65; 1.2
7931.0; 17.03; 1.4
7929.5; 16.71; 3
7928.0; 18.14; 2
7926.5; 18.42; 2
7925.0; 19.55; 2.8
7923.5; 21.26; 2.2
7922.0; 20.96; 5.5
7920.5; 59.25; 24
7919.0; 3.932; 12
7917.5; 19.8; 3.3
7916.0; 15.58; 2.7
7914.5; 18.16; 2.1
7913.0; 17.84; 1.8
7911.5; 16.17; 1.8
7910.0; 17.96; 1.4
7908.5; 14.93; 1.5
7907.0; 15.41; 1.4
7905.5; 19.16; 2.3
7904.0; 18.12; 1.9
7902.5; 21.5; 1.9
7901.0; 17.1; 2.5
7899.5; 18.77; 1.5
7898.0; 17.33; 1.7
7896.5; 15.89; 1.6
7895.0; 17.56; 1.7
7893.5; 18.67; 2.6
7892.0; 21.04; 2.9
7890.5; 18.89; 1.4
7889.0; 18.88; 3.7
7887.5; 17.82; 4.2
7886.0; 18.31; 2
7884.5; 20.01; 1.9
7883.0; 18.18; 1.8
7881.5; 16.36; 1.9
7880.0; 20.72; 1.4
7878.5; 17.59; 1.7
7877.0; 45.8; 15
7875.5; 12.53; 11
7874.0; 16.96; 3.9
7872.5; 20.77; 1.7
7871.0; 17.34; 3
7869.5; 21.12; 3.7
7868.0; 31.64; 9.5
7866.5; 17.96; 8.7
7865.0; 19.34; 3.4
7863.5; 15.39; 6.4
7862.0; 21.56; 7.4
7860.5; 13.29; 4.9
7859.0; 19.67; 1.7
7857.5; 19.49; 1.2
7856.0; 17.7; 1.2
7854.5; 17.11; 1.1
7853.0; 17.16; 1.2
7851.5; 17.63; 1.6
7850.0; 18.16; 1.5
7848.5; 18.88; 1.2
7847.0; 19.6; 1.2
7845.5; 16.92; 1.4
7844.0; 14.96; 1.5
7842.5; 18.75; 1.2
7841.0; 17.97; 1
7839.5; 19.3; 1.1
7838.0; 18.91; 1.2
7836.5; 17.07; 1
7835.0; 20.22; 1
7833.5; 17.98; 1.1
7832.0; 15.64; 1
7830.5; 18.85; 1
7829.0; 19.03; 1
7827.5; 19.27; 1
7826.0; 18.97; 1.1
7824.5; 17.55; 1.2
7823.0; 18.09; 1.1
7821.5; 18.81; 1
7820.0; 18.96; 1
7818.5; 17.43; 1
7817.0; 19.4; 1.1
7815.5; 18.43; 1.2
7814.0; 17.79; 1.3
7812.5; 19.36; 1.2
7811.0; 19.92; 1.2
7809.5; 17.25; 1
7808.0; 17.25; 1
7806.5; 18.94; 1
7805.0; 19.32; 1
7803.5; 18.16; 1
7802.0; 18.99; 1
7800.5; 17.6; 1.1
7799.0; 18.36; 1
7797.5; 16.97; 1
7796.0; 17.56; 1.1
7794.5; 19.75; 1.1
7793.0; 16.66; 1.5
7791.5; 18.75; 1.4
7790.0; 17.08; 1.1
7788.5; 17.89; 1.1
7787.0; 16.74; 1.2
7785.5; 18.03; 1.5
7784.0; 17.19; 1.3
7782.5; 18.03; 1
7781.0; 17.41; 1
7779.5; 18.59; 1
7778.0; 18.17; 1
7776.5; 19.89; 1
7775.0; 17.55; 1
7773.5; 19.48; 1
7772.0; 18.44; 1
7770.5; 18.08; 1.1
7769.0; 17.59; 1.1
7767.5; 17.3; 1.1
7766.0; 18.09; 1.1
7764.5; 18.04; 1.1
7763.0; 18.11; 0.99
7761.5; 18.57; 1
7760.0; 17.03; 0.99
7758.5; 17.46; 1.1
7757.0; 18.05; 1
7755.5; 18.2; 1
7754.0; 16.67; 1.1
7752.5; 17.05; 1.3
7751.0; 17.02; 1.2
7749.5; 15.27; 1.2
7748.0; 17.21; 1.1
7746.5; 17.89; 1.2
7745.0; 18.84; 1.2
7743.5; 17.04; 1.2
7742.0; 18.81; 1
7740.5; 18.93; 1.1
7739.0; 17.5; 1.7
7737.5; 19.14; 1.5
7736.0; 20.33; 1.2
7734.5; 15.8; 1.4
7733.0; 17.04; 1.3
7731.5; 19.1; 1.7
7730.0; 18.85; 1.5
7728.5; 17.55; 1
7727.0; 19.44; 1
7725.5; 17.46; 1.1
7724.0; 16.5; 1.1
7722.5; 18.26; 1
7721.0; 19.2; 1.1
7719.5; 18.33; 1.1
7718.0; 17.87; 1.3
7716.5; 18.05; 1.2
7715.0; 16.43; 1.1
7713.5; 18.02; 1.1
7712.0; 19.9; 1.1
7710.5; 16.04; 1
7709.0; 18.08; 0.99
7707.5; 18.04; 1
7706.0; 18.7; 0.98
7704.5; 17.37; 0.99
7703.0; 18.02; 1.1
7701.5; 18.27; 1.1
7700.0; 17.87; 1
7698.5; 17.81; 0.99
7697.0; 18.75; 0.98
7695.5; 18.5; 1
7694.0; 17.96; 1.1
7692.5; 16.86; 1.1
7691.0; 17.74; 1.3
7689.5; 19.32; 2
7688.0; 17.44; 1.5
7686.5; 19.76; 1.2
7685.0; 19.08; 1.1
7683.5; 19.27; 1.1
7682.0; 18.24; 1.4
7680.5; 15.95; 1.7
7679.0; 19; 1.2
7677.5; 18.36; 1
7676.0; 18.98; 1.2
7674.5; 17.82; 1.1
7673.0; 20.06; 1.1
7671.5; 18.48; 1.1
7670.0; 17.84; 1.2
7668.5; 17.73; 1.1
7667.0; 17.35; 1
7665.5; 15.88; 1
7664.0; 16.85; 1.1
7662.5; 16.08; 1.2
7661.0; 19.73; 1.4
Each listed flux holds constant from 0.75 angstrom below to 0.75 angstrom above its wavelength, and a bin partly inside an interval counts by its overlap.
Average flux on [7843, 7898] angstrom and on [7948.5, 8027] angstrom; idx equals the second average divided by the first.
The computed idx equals 1.1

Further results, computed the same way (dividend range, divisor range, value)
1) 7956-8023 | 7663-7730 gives 1.17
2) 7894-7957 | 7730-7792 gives 1.06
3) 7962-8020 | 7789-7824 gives 1.17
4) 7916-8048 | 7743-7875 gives 1.11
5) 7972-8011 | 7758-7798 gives 1.28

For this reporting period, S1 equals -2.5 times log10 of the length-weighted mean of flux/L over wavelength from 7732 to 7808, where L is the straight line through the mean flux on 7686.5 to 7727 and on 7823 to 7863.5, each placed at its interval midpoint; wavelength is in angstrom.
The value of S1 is 0.01 mag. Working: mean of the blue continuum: 18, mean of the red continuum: 18.1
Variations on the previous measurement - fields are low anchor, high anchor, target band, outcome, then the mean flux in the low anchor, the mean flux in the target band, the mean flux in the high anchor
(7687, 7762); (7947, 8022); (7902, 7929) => 0.03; 17.9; 19.7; 21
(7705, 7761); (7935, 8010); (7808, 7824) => 0.03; 17.9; 18.5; 21.2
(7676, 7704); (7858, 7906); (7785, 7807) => 0.05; 18.2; 18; 19.5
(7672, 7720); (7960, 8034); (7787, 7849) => 0.05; 18.2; 18.2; 20.5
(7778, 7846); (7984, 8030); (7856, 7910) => -0.05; 18.1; 19.2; 19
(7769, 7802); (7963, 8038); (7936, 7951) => 0.04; 18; 19.2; 20.6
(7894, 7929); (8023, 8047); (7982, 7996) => -0.10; 19.2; 20.4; 18.2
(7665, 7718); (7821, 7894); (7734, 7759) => 0.04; 18.1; 17.7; 19.1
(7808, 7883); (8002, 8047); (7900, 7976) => -0.12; 19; 20.8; 18.5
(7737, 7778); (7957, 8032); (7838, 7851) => 0.05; 17.9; 18.1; 20.7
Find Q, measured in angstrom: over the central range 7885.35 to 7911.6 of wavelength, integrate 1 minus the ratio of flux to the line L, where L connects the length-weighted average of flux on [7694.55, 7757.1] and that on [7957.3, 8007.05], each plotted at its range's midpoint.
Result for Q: 3.4 angstrom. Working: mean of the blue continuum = 17.9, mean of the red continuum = 22.1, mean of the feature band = 18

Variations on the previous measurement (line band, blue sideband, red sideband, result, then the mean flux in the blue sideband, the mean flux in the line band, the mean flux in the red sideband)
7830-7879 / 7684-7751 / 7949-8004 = 2.10 angstrom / 18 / 19.2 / 21.8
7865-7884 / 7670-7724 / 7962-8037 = -1.72 angstrom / 18.2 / 21.3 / 20.5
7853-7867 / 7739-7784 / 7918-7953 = 0.79 angstrom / 17.9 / 17.9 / 19.8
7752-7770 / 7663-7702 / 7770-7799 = 0.35 angstrom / 18.1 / 17.7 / 18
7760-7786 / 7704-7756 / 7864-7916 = 0.18 angstrom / 17.9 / 18.1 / 19.2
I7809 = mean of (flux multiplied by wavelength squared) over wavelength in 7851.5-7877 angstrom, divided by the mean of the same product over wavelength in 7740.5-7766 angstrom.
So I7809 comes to 1.1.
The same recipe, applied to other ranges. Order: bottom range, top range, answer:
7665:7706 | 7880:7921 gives 1.09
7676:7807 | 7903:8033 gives 1.18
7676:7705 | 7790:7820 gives 1.03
